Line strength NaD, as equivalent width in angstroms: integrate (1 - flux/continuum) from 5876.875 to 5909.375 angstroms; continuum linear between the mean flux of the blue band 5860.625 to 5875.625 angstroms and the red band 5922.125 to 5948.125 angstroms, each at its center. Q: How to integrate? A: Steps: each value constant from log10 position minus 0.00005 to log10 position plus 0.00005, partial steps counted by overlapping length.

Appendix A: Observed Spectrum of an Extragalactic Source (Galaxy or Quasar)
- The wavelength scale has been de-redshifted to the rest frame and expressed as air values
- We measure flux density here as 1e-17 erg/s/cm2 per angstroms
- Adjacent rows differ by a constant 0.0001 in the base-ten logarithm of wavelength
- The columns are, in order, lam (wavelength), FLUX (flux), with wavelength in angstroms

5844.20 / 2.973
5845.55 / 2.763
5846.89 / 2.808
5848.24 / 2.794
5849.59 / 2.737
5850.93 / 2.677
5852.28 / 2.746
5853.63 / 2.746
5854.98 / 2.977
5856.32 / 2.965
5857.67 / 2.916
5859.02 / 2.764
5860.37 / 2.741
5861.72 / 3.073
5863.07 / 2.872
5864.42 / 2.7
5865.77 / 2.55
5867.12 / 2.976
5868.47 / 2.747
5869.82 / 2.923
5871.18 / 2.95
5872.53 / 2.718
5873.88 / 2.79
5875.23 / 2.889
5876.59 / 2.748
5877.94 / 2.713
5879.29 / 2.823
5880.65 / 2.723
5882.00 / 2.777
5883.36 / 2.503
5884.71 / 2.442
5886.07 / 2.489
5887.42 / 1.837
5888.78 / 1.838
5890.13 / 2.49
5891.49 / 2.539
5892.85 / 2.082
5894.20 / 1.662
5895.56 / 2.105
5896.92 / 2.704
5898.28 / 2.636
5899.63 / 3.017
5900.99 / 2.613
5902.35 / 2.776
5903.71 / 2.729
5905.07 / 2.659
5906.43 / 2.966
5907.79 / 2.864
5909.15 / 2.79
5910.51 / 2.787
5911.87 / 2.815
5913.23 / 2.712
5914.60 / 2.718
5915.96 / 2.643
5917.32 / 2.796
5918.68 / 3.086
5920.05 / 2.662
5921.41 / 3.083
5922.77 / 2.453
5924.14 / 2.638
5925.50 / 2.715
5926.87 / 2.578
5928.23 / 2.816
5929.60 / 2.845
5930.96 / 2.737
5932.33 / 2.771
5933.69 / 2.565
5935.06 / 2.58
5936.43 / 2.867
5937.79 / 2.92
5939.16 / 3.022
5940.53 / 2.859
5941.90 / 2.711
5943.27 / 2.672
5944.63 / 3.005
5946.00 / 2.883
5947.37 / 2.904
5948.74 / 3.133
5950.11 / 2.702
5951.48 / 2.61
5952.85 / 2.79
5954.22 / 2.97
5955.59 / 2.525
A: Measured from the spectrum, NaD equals 3.2 angstroms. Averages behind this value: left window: 2.83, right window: 2.77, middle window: 2.53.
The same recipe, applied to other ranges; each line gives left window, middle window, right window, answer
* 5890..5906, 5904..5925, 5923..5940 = -1.22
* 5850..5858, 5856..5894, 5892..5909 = 1.02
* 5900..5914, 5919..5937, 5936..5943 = 0.69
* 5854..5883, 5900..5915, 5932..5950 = 0.30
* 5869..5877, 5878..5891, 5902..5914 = 1.70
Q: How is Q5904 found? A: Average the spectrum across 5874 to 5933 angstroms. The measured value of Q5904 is 2.64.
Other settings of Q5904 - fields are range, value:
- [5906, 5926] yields 2.78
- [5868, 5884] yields 2.78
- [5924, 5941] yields 2.77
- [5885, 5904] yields 2.39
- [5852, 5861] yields 2.84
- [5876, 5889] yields 2.51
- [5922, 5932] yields 2.69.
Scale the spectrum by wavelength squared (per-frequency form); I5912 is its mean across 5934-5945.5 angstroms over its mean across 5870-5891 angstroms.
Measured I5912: 1.11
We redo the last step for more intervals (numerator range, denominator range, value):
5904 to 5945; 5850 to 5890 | 1.04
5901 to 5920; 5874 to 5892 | 1.11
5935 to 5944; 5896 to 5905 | 1.05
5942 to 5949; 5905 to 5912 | 1.04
